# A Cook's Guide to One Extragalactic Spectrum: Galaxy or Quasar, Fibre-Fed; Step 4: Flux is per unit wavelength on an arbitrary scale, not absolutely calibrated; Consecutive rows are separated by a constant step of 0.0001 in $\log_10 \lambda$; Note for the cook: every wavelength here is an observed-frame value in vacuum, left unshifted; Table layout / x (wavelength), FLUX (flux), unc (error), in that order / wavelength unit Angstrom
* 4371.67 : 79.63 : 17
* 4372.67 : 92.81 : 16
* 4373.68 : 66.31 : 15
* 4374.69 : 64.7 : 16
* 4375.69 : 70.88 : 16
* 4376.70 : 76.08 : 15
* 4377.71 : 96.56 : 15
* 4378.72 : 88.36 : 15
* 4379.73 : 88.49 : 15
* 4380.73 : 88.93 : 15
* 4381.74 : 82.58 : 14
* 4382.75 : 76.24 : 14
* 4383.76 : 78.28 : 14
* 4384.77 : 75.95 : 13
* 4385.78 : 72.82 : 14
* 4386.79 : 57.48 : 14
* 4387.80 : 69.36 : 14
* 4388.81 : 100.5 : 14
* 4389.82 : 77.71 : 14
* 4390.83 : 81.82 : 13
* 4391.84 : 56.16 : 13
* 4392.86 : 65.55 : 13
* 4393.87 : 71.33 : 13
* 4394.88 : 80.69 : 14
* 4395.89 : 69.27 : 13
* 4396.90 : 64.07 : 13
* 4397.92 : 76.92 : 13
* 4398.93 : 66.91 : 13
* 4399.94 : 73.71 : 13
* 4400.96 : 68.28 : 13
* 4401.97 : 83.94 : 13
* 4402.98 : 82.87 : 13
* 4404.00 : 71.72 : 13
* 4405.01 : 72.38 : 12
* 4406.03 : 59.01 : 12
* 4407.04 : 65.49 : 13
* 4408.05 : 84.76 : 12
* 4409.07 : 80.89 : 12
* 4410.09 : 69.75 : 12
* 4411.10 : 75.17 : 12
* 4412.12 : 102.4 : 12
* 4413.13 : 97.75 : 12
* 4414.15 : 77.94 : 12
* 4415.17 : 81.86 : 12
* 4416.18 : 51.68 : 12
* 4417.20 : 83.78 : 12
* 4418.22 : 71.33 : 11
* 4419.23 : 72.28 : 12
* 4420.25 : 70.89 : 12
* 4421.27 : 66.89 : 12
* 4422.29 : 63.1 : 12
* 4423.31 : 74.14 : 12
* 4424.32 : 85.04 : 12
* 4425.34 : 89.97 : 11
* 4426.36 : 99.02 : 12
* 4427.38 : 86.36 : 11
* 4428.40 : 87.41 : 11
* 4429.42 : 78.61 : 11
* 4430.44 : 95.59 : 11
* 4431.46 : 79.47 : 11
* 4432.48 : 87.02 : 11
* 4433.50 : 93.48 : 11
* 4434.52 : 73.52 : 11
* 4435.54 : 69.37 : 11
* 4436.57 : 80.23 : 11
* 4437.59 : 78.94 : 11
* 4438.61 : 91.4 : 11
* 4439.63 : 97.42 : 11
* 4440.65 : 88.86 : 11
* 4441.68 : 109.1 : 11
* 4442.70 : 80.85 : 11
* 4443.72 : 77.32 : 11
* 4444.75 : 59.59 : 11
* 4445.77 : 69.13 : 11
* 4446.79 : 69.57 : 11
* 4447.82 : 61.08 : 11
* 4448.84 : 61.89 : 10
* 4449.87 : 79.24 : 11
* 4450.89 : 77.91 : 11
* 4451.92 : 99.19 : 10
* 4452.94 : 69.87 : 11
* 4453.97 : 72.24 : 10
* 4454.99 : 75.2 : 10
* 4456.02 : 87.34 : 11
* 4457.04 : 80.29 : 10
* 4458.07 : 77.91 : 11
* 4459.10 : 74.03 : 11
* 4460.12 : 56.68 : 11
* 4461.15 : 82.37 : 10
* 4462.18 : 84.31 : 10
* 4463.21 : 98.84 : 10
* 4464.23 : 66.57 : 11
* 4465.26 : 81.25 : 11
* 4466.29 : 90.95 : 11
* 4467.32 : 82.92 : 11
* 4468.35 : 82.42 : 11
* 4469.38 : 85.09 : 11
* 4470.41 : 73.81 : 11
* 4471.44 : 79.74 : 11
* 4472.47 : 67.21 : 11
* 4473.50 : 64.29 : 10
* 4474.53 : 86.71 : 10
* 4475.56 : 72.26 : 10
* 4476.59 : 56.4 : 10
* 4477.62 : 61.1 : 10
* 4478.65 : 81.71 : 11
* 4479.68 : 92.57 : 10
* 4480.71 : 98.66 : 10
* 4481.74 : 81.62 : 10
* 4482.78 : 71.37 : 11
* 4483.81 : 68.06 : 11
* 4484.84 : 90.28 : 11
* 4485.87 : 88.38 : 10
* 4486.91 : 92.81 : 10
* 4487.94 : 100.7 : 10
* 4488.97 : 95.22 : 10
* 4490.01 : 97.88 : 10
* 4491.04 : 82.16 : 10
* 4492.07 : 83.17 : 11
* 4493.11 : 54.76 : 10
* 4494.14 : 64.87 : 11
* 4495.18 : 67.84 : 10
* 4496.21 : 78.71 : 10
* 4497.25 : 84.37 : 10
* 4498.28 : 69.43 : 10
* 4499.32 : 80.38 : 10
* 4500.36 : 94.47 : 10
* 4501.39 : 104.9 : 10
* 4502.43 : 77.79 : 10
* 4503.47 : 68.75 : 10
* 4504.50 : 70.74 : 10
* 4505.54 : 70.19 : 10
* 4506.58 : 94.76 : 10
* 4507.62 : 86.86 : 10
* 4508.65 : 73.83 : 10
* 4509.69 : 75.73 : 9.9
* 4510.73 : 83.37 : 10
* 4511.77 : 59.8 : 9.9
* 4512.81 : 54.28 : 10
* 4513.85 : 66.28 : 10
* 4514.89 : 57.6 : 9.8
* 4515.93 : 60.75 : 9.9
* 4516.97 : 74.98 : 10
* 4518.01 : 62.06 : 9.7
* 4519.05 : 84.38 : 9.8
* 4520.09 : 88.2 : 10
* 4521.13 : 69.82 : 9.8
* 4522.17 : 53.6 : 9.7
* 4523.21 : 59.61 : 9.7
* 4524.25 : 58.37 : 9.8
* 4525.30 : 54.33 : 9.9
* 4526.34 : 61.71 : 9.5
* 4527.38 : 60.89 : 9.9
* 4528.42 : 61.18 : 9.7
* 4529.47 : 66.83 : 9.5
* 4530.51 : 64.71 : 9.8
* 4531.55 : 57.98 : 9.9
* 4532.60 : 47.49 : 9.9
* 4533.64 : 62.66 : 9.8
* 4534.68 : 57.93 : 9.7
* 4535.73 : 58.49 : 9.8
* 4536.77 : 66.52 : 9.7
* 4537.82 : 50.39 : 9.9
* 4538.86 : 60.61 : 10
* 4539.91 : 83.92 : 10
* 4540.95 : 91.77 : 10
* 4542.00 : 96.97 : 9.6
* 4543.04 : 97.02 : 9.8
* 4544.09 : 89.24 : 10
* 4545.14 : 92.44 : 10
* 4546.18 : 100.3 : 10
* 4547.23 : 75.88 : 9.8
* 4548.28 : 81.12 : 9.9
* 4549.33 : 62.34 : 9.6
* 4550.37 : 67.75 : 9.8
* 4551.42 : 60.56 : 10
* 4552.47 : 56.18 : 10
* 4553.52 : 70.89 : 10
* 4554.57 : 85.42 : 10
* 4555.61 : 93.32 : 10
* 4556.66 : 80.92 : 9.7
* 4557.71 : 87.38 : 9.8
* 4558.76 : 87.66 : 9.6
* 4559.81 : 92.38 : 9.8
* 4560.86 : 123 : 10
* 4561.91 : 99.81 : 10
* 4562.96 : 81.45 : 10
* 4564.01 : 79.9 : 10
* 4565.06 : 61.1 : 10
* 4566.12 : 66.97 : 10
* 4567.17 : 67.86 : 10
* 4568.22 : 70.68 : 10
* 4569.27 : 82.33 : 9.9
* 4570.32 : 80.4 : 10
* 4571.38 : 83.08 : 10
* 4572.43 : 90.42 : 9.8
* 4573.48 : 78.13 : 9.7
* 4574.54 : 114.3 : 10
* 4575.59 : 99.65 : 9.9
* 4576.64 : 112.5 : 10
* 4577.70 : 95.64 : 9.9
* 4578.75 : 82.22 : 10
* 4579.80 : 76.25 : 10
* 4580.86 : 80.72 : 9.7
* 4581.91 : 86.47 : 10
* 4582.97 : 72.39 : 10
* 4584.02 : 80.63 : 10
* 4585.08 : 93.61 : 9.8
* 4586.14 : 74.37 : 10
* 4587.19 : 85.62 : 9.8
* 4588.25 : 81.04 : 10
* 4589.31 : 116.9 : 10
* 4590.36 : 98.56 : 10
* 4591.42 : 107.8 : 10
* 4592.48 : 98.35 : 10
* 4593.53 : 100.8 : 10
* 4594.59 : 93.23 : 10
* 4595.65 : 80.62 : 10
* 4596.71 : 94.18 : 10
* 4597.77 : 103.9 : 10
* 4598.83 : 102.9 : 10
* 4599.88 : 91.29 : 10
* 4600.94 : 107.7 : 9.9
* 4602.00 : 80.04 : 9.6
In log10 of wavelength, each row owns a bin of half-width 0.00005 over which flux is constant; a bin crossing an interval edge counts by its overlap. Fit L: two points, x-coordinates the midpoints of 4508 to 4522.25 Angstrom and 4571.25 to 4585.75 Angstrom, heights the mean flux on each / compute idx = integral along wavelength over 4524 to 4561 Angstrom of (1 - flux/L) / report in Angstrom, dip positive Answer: 2.17 Angstrom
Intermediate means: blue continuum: 69.6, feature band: 73.7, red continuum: 89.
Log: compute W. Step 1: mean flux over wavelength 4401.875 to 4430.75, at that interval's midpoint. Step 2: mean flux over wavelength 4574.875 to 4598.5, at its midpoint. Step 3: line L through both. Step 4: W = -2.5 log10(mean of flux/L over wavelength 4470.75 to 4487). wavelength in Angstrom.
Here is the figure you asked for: 0.07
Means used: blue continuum 78.5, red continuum 91.9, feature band 77.9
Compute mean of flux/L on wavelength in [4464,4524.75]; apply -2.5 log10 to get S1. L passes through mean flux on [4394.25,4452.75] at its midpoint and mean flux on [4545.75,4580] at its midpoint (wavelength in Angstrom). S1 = 0.06 mag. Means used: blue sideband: 78.3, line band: 76.8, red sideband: 83.3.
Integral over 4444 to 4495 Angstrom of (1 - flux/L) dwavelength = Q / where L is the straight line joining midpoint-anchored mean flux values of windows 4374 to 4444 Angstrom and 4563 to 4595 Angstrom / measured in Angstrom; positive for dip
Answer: 2.2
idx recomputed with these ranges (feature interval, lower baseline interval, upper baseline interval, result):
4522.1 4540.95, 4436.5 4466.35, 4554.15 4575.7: 5.0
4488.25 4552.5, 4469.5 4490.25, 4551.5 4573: 6.7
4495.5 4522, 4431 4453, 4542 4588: 2.2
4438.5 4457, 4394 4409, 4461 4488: -0.3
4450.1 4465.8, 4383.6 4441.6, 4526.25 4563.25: -0.3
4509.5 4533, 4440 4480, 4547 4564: 4.6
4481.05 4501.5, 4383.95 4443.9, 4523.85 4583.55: -1.1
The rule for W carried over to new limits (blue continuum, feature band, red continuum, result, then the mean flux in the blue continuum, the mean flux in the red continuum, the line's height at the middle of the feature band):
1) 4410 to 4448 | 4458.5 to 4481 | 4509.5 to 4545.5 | -0.04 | 80.5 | 68.2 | 75.4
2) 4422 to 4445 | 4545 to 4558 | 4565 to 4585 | 0.09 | 84.2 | 84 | 84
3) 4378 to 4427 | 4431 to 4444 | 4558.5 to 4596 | -0.09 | 76.5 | 88.3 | 78.8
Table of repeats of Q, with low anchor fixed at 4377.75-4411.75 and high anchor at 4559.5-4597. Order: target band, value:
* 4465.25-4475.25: 0.2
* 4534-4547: 1.1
